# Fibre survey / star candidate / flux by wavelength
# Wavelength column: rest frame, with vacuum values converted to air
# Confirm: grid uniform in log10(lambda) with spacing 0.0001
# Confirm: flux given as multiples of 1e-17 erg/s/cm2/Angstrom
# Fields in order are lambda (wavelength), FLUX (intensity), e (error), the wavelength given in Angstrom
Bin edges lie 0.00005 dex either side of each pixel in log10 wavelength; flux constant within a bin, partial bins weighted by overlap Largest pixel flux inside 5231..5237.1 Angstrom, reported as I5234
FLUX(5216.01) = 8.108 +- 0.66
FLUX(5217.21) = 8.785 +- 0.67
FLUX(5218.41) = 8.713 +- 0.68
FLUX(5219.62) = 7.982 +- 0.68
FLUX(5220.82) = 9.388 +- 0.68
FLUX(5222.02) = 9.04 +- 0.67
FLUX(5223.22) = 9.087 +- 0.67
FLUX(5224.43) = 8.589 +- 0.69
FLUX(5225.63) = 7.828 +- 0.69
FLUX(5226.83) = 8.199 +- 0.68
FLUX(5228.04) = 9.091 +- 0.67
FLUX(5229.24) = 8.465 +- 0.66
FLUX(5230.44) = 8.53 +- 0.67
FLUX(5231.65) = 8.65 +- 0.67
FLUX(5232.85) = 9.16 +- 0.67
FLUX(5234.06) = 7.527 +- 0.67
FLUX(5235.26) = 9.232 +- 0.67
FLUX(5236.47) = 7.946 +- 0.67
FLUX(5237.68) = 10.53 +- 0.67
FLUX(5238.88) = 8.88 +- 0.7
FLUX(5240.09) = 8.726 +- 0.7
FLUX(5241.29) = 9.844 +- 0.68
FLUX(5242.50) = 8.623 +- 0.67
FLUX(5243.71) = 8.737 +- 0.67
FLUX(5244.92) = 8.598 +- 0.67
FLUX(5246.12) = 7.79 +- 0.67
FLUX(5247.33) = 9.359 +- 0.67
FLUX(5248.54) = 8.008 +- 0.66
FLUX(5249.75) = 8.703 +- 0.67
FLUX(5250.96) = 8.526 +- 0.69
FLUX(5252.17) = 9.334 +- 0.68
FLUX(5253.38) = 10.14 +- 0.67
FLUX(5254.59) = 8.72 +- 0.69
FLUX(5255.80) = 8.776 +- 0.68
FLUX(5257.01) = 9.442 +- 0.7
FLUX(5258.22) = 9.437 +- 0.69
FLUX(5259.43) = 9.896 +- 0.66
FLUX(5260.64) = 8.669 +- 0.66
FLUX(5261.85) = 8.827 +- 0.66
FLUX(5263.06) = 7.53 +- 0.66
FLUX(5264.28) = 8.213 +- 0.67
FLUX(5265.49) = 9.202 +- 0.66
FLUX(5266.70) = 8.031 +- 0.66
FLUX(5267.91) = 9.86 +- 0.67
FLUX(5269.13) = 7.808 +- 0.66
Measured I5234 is 9.232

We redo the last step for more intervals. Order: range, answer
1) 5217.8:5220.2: 8.713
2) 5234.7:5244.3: 10.53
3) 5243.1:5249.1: 9.359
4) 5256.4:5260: 9.896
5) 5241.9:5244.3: 8.737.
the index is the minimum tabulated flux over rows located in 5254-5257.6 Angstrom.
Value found 8.72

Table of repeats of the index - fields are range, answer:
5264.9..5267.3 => 8.031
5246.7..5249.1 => 8.008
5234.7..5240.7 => 7.946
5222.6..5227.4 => 7.828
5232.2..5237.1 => 7.527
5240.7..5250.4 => 7.79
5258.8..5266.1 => 7.53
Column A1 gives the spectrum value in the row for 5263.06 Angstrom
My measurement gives 7.53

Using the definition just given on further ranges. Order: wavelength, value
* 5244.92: 8.598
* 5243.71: 8.737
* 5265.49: 9.202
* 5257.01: 9.442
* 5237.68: 10.53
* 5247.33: 9.359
